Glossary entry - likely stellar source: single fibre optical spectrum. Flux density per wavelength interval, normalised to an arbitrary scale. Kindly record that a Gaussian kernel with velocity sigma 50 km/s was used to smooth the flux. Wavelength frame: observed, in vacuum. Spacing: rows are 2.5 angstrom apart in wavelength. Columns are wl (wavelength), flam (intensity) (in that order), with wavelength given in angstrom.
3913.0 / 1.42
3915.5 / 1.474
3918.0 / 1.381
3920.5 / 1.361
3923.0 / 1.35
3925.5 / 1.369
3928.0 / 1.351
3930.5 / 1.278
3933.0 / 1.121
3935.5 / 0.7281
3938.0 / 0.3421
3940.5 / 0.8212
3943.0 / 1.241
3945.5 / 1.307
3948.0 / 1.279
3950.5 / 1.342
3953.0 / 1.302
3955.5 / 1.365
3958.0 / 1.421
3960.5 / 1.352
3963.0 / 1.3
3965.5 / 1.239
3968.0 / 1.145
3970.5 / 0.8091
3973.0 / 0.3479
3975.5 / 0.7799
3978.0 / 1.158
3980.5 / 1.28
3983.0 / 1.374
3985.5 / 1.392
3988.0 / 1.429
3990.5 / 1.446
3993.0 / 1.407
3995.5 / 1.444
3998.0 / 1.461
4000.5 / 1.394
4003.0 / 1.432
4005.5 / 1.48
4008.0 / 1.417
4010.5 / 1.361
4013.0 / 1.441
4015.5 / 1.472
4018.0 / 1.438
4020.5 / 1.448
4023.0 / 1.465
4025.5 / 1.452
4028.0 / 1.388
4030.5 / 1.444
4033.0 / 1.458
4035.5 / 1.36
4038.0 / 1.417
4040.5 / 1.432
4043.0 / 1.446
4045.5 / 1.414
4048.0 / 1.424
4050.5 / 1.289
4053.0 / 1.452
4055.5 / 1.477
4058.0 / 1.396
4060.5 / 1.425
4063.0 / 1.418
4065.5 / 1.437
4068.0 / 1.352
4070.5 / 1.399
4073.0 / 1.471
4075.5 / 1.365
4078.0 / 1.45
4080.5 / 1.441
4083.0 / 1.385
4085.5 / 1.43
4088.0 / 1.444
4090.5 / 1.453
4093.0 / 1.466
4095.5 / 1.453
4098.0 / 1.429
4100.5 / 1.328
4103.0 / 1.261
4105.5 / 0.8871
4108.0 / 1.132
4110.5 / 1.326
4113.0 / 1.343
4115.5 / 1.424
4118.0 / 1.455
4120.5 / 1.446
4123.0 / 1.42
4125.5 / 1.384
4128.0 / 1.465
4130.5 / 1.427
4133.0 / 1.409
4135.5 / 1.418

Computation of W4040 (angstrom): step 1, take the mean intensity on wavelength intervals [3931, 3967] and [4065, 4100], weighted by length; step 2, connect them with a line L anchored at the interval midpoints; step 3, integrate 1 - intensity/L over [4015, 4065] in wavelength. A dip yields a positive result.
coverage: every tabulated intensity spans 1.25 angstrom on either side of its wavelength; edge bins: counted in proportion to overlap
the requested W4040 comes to -3.2 angstrom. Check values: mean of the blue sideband 1.16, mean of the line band 1.43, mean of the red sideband 1.42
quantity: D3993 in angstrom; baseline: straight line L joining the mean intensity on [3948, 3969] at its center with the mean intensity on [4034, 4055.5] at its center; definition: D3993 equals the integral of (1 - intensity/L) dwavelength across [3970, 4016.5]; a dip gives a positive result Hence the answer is 2.2 angstrom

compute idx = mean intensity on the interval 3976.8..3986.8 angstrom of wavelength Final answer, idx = 1.3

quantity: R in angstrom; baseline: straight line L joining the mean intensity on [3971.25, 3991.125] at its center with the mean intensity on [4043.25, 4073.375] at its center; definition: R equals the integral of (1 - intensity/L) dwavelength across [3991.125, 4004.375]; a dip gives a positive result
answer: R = -2.6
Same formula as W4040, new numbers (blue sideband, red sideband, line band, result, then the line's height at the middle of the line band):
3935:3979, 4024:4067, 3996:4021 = -3.1 angstrom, 1.28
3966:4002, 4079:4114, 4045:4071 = -2.2 angstrom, 1.3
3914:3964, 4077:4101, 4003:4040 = -2.6 angstrom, 1.34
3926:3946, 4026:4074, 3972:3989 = 1.0 angstrom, 1.18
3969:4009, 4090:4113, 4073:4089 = -1.6 angstrom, 1.29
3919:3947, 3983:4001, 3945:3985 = 3.1 angstrom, 1.28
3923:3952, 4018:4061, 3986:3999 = -1.5 angstrom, 1.28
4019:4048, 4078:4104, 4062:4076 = 0.1 angstrom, 1.42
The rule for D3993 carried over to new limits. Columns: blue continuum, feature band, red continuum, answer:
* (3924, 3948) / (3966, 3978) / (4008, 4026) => 3.8 angstrom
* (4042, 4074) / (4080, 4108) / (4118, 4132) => 1.5 angstrom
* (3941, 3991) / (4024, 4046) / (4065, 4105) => -1.8 angstrom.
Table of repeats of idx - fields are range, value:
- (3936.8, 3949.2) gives 1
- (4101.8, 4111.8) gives 1.15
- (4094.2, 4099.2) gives 1.44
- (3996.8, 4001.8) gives 1.43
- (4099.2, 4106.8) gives 1.16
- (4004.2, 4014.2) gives 1.42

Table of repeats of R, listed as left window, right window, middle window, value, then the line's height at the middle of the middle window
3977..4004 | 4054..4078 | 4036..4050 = -0.1 angstrom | 1.41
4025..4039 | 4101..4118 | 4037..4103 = -4.0 angstrom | 1.34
